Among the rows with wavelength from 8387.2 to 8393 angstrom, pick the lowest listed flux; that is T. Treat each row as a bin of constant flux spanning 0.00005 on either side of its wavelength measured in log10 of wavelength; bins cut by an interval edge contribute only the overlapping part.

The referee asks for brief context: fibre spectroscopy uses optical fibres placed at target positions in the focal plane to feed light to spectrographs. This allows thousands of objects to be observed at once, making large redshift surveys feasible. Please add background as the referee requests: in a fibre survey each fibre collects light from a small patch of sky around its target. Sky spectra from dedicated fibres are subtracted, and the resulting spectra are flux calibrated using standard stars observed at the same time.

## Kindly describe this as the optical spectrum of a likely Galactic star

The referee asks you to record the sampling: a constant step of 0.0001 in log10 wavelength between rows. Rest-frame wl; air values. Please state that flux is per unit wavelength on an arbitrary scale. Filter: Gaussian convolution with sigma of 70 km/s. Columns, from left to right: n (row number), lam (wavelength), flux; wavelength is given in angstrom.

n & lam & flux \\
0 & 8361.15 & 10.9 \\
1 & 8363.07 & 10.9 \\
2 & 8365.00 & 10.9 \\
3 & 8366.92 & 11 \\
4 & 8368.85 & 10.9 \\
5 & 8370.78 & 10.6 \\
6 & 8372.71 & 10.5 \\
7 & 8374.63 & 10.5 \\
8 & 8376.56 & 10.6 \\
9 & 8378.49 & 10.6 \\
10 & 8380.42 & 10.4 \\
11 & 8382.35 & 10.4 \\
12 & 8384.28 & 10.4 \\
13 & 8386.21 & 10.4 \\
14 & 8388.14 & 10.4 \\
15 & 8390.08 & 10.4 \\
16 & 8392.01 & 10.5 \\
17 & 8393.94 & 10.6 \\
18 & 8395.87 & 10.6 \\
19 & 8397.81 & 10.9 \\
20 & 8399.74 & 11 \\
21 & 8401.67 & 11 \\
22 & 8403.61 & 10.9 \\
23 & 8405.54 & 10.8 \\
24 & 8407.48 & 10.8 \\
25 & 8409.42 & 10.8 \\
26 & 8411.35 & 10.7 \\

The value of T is 10.4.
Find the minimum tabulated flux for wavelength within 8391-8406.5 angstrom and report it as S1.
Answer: 10.5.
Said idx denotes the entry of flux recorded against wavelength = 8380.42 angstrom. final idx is 10.4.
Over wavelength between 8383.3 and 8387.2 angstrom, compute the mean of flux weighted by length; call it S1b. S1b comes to 10.4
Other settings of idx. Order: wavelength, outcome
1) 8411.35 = 10.7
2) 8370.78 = 10.6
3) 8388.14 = 10.4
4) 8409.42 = 10.8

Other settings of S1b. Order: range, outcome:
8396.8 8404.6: 11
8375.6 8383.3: 10.5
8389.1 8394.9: 10.5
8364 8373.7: 10.8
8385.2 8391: 10.4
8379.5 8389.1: 10.4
